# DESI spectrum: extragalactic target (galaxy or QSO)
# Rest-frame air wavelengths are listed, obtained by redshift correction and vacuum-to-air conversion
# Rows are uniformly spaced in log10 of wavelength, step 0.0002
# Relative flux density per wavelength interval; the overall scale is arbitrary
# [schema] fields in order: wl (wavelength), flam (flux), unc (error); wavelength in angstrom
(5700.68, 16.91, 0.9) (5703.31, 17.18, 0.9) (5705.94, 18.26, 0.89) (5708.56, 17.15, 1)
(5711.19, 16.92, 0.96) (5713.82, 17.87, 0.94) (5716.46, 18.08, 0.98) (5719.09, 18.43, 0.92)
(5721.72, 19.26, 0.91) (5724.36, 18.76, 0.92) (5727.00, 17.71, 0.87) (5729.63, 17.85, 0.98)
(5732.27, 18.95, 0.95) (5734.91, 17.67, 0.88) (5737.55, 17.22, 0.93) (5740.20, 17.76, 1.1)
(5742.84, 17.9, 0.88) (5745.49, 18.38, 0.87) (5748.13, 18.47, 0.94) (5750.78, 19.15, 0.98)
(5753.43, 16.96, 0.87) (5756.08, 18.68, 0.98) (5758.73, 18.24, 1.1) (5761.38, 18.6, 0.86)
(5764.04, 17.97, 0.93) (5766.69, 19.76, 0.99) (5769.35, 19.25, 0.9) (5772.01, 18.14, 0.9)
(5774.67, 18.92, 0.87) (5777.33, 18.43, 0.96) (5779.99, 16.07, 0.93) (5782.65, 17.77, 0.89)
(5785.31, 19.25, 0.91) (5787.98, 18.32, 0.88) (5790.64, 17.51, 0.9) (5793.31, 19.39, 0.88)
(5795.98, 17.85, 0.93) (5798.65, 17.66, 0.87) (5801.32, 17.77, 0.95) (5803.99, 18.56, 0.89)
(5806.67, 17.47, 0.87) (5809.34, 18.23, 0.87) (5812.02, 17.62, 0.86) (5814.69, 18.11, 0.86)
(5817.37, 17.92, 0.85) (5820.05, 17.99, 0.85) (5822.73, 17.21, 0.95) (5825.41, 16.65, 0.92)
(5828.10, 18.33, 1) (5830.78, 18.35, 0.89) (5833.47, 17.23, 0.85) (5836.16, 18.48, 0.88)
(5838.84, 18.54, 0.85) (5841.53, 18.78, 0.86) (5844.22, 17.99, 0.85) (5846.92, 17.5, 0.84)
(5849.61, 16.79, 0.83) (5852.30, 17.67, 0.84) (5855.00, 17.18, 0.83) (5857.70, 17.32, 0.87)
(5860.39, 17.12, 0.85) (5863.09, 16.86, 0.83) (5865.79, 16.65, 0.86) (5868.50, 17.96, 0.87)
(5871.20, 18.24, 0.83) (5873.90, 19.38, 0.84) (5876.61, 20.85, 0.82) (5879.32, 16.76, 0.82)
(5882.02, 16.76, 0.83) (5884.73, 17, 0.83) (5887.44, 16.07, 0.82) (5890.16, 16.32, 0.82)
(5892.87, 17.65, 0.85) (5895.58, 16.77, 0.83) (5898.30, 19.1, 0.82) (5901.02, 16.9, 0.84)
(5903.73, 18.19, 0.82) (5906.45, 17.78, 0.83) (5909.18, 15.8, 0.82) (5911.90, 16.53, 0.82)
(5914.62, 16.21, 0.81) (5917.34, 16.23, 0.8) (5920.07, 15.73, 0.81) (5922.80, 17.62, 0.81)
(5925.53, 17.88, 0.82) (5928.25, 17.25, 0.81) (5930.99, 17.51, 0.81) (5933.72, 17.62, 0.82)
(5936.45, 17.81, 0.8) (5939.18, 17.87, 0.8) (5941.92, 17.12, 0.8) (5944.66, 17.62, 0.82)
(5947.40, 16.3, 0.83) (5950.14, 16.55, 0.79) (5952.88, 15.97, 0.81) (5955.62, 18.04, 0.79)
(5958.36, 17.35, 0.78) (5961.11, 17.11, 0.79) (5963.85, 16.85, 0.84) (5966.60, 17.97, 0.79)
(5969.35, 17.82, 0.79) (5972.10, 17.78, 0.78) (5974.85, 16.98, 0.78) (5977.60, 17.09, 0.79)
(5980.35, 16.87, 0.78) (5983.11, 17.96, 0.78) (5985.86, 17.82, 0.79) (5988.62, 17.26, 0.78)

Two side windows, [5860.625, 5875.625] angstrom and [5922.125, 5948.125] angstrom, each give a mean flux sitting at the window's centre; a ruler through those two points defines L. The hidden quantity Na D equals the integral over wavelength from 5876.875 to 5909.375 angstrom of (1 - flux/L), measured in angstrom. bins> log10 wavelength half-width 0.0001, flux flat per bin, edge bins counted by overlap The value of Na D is 0.8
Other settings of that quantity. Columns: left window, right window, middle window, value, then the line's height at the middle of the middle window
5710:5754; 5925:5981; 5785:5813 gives -0.4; 17.9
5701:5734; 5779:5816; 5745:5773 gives -0.8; 18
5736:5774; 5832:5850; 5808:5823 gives 0.1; 18.1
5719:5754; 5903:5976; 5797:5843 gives -0.4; 17.8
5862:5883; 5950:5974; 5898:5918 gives 0.8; 17.7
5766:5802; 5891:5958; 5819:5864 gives 0.4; 17.8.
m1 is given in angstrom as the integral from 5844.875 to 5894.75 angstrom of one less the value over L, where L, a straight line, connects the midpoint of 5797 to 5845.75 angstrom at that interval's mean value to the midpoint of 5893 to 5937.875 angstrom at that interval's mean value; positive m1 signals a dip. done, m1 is 0.30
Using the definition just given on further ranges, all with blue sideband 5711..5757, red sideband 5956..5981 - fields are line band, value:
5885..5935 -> 1.4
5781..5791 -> -0.1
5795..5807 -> 0.0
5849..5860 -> 0.3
